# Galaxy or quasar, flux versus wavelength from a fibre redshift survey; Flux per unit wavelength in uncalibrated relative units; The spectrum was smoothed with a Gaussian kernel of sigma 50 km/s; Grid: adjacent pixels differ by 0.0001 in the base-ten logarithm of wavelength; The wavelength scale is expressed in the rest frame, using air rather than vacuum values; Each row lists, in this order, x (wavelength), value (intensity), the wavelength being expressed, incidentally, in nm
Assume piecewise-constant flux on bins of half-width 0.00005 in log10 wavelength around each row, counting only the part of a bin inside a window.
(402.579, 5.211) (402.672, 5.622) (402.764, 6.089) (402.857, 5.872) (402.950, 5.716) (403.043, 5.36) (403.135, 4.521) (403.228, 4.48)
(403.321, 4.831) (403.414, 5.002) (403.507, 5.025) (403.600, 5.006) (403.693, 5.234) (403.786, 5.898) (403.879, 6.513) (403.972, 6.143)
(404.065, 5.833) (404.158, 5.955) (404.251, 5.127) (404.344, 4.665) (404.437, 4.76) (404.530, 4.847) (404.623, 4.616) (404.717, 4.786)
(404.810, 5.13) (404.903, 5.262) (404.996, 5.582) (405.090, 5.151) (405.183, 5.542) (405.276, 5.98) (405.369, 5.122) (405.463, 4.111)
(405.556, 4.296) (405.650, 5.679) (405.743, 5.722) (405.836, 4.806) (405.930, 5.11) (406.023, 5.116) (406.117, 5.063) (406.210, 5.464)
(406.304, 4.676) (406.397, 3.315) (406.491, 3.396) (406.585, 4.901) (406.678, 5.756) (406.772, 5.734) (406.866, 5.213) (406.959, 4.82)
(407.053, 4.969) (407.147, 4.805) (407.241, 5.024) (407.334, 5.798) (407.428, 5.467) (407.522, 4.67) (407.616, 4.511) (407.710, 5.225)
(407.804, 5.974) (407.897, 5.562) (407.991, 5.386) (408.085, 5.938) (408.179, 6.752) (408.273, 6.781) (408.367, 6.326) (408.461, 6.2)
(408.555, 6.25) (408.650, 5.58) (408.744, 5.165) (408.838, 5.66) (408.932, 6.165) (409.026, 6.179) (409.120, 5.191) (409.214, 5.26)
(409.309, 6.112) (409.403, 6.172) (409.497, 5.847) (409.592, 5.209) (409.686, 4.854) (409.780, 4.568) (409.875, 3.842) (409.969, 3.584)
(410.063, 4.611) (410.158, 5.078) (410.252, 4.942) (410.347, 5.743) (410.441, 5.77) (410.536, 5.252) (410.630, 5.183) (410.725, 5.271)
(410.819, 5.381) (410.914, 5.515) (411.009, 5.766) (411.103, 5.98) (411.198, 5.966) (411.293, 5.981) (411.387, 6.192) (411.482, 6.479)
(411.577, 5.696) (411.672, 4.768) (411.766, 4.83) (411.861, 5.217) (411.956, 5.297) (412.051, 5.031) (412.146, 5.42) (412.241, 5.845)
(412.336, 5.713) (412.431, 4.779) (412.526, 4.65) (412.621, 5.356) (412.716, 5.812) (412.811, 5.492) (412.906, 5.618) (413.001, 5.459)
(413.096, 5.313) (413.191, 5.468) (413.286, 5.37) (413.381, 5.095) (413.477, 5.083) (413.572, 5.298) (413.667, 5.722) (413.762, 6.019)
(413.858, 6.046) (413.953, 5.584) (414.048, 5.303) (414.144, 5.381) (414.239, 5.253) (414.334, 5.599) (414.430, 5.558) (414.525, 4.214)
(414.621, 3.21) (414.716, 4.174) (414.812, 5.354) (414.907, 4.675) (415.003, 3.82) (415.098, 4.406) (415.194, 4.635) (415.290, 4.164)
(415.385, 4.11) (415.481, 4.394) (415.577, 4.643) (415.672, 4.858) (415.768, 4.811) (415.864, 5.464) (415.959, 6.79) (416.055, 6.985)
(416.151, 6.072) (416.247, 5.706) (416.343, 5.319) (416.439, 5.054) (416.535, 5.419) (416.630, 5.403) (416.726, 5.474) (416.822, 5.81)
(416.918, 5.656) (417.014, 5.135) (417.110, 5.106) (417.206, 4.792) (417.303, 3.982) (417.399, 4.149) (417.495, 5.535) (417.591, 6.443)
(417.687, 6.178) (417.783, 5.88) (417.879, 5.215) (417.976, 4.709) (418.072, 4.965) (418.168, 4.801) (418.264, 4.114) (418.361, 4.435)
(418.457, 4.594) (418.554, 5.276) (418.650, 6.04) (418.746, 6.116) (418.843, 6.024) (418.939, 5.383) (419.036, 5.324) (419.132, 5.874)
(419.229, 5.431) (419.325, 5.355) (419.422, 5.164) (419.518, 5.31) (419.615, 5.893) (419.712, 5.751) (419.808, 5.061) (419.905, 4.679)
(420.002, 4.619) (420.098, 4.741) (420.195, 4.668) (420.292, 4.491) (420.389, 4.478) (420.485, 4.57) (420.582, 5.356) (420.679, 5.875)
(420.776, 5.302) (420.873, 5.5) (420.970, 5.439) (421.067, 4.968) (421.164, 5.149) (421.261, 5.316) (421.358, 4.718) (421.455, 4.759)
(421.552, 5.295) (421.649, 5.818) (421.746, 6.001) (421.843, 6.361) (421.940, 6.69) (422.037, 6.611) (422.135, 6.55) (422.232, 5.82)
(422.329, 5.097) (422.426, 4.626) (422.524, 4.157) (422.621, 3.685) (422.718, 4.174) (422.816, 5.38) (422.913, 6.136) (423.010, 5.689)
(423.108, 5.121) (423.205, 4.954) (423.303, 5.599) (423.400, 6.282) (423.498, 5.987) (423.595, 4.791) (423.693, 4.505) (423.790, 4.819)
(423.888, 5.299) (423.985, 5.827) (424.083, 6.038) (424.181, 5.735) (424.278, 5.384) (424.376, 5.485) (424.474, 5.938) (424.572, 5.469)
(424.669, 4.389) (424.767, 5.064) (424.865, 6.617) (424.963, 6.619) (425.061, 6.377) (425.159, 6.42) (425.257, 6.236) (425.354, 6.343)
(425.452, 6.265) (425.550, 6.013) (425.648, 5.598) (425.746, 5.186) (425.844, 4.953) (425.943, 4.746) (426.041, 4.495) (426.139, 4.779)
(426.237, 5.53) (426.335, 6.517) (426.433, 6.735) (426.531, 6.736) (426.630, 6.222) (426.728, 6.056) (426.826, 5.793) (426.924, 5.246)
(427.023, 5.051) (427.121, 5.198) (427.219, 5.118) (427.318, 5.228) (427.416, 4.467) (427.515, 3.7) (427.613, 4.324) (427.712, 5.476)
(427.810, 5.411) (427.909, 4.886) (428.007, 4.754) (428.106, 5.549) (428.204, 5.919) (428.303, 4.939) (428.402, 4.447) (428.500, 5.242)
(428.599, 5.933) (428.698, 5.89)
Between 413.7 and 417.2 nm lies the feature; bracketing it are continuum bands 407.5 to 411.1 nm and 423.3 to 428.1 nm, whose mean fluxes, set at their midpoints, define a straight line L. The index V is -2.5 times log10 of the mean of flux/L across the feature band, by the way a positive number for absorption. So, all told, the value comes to 0.067 mag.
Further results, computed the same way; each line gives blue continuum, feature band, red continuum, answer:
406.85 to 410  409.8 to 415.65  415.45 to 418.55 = 0.04 mag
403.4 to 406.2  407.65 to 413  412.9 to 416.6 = -0.06 mag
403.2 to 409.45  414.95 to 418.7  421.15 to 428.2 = 0.06 mag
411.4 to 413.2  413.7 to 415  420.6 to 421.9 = 0.07 mag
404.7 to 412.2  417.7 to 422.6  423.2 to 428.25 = 0.03 mag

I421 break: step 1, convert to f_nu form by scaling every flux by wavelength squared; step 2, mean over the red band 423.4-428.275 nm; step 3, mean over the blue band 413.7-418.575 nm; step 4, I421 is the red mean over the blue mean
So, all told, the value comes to 1.1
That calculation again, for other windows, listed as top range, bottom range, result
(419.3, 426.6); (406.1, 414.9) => 1.08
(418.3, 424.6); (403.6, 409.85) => 1.07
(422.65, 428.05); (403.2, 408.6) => 1.14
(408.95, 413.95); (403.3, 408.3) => 1.06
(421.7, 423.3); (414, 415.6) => 1.22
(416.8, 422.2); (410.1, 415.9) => 1.05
